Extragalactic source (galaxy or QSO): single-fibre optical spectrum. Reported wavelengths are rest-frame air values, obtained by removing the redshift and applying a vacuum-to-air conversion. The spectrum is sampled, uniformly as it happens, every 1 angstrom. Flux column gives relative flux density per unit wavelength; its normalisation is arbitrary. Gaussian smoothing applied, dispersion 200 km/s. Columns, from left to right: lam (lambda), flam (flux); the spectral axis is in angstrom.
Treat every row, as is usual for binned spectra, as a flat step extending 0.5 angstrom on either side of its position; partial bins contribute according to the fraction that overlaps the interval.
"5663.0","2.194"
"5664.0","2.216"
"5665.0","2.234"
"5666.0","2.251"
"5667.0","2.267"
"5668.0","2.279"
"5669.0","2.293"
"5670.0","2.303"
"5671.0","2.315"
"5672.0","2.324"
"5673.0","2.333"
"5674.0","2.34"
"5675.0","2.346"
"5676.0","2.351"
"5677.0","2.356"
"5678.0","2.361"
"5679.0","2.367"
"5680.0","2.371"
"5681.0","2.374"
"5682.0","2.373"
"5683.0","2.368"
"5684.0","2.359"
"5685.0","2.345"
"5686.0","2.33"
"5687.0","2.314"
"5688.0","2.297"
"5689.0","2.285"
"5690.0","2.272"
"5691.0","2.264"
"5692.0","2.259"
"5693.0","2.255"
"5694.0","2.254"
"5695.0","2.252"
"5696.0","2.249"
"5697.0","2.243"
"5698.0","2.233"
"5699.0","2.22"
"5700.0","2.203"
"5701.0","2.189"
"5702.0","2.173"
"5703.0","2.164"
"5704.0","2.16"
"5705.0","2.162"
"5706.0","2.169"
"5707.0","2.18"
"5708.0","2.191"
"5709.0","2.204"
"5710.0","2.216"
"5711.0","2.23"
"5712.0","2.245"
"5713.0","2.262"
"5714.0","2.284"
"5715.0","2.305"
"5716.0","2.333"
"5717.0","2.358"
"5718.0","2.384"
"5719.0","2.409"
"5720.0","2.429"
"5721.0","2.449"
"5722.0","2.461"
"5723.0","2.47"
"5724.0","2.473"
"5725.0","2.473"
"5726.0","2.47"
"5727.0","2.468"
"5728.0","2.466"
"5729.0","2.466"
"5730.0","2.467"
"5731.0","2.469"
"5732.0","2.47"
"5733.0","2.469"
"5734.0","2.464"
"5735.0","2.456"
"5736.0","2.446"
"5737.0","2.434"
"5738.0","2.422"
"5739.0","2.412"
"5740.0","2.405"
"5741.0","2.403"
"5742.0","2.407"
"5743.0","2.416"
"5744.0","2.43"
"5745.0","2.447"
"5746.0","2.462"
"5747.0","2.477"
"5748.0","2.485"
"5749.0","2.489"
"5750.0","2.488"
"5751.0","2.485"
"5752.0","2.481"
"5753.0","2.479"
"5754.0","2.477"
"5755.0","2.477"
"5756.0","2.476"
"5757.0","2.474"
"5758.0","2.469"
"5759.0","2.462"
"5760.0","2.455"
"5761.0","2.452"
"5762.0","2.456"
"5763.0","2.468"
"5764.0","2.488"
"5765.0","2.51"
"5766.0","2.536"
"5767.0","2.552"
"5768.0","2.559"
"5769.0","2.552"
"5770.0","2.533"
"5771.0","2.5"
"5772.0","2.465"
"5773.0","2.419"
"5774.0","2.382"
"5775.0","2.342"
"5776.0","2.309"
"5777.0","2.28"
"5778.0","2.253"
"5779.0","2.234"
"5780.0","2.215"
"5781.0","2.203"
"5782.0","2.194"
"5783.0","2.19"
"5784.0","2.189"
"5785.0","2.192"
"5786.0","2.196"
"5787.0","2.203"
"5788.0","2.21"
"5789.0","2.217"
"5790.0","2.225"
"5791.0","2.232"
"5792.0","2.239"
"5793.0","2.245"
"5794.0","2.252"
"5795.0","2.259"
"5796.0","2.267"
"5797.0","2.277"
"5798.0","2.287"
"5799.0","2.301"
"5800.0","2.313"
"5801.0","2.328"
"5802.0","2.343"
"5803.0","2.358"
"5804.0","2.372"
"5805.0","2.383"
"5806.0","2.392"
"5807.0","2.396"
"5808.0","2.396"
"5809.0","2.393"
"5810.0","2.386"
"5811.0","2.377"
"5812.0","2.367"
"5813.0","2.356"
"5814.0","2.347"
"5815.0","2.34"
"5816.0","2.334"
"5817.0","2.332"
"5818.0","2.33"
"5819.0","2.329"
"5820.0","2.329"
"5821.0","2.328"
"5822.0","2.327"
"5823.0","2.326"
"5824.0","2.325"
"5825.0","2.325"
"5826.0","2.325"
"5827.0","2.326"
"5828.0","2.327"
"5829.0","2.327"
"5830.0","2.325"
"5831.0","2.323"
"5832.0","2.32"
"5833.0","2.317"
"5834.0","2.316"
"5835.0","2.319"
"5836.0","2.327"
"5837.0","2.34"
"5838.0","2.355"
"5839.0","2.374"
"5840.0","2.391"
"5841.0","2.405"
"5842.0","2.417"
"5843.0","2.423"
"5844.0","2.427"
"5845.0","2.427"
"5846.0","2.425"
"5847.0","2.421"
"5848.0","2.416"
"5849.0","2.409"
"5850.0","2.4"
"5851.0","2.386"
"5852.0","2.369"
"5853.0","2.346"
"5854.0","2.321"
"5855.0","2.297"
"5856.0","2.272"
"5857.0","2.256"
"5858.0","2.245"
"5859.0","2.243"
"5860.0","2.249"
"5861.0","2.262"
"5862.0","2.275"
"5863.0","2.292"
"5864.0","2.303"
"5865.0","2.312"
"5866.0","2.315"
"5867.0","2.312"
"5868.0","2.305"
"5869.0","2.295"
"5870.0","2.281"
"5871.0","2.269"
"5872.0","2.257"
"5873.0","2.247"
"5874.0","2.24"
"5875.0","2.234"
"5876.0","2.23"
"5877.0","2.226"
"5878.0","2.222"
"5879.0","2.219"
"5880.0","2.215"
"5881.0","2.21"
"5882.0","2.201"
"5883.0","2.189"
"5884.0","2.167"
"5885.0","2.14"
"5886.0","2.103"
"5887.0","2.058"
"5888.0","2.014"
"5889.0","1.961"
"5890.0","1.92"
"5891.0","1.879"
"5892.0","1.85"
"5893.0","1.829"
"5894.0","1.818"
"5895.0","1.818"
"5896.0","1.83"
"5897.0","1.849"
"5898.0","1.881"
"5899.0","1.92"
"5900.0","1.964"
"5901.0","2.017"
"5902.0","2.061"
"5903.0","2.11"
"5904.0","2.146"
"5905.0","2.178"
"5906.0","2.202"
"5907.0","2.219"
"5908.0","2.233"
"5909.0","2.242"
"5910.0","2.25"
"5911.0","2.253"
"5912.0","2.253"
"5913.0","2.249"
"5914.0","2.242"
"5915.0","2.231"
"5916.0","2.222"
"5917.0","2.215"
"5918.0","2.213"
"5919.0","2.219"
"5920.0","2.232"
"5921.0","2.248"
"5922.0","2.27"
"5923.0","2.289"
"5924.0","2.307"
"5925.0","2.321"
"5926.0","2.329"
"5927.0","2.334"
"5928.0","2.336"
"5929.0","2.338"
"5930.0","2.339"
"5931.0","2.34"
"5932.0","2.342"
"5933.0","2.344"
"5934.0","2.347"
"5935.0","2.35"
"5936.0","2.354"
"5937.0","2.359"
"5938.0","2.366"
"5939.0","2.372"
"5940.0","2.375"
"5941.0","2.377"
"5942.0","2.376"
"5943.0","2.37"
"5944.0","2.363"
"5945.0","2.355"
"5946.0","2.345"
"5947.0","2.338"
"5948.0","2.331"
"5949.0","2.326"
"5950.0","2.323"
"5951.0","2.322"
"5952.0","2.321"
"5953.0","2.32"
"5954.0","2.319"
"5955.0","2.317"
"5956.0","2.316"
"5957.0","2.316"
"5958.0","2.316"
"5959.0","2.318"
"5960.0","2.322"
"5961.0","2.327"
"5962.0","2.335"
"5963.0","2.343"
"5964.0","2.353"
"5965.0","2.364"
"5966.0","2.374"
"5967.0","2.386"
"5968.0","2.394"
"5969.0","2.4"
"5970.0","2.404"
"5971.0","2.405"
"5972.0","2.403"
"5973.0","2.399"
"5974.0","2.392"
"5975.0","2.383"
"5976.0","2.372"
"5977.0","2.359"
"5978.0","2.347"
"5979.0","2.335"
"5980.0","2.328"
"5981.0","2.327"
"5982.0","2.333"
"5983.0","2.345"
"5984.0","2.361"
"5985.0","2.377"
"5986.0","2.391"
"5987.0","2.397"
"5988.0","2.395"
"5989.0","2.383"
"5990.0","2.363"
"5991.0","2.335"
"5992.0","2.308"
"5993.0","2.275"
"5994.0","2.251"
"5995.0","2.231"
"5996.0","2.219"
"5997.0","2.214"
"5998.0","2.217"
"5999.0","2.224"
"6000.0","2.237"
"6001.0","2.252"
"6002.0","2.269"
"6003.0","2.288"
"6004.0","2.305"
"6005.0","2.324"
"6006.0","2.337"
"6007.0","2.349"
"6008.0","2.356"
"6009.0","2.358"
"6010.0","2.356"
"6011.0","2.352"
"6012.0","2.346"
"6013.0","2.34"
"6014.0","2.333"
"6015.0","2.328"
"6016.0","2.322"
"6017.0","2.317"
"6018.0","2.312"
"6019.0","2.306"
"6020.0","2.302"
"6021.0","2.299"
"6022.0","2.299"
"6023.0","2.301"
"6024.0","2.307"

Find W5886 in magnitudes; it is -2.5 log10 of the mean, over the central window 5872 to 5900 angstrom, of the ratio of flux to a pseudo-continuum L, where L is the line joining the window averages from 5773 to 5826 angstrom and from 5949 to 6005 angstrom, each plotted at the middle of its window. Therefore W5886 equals 0.129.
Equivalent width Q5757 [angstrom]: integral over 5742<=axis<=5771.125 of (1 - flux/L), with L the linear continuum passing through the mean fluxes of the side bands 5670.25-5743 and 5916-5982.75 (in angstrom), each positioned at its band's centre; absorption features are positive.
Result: -1.8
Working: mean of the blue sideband 2.34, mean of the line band 2.48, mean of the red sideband 2.34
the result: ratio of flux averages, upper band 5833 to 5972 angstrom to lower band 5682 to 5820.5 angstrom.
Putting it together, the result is 1.0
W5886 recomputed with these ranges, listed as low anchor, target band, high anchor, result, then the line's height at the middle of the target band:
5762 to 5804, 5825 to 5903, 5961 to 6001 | 0.05 mag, 2.33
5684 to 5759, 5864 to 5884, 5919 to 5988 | 0.05 mag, 2.35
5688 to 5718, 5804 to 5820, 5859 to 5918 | -0.08 mag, 2.19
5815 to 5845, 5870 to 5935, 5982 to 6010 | 0.08 mag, 2.33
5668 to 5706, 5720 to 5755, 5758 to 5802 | -0.06 mag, 2.31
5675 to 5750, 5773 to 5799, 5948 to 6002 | 0.05 mag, 2.34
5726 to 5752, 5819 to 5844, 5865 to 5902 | -0.06 mag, 2.23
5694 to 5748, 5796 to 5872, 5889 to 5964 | -0.03 mag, 2.28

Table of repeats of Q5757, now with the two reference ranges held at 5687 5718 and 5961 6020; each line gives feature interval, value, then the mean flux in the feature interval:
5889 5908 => 2.69 angstrom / 1.98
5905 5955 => 0.24 angstrom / 2.3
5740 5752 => -1.05 angstrom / 2.45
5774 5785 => 0.10 angstrom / 2.25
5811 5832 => -0.50 angstrom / 2.33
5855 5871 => 0.08 angstrom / 2.28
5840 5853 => -0.68 angstrom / 2.41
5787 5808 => -0.22 angstrom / 2.3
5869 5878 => 0.18 angstrom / 2.25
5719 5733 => -1.33 angstrom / 2.46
